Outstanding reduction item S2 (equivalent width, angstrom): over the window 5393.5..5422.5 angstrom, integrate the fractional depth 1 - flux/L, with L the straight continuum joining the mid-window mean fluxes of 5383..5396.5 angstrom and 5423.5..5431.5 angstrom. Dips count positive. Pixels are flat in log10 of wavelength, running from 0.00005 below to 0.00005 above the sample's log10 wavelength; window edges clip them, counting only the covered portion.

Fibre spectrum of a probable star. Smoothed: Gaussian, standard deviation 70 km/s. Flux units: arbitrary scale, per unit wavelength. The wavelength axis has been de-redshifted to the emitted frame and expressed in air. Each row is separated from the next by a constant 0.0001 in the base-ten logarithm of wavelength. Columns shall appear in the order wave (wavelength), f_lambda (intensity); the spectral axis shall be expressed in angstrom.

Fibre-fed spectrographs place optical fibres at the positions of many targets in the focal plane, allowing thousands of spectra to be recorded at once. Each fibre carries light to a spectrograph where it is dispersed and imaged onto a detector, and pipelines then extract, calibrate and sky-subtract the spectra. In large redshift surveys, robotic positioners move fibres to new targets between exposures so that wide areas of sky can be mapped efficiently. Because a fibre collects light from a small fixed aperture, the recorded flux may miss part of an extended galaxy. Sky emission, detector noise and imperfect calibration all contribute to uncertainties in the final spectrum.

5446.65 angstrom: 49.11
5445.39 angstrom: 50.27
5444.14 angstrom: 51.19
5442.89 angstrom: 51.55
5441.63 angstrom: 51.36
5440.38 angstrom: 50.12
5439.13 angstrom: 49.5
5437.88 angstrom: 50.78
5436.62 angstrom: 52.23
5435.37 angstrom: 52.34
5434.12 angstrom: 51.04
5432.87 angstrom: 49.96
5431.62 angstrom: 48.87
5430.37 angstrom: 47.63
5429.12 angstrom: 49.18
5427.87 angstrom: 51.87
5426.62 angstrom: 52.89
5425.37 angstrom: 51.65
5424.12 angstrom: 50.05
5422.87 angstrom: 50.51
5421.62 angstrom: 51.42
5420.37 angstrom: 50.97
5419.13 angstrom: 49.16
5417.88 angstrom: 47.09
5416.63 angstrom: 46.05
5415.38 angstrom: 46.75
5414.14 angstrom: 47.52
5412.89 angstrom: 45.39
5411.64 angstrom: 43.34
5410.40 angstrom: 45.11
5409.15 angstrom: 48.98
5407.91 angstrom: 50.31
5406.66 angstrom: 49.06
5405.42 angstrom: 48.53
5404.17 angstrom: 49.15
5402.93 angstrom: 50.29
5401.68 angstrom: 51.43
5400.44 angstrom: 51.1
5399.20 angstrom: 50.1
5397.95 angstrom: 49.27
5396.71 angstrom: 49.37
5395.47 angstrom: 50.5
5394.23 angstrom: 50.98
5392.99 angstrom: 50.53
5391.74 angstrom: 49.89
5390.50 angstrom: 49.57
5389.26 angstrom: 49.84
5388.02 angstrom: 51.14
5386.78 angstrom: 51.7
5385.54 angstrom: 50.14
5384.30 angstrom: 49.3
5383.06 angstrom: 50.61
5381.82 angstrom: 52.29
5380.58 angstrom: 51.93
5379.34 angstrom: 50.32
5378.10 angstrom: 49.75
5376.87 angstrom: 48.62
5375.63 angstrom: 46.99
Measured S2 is 0.9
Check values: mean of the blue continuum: 50.3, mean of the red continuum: 50.4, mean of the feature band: 48.8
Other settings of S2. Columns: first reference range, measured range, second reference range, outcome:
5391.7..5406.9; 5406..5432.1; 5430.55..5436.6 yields 0.8 angstrom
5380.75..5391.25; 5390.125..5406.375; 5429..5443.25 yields 0.2 angstrom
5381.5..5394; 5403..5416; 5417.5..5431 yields 0.7 angstrom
